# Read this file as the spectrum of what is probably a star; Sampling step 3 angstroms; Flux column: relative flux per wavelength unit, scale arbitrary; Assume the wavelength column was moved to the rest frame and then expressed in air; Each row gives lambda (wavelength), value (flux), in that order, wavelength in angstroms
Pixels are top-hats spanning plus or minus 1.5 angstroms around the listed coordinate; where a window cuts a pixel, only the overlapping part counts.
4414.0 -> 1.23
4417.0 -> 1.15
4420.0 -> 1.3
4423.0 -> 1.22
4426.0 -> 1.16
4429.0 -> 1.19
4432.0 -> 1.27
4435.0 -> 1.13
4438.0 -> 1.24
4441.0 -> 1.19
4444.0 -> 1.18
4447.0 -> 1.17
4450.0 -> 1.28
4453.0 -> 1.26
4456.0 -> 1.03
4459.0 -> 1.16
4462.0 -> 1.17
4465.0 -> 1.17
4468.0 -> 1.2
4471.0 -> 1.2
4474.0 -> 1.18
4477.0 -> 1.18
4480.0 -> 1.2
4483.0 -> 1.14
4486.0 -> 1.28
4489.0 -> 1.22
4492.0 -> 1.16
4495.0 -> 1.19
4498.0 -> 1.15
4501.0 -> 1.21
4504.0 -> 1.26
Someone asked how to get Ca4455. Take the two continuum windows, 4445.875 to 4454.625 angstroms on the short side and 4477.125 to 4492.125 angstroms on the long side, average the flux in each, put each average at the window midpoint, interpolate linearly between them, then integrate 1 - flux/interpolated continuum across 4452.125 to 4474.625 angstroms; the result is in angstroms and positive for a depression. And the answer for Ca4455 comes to 1.0 angstroms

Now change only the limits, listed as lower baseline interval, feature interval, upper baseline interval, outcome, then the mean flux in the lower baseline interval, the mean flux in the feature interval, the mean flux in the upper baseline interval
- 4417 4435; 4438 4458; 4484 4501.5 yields 0.34 angstroms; 1.21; 1.19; 1.2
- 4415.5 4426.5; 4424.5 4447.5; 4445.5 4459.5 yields 0.10 angstroms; 1.21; 1.19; 1.18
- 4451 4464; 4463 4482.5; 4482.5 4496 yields -0.08 angstroms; 1.16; 1.19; 1.2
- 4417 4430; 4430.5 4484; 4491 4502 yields 0.38 angstroms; 1.21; 1.19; 1.18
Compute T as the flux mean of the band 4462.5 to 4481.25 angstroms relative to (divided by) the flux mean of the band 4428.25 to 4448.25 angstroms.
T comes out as 0.99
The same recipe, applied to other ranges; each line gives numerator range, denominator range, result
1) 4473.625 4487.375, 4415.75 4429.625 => 0.99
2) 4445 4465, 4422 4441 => 0.98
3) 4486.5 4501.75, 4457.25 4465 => 1.03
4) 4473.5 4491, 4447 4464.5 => 1.02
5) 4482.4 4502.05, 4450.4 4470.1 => 1.02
